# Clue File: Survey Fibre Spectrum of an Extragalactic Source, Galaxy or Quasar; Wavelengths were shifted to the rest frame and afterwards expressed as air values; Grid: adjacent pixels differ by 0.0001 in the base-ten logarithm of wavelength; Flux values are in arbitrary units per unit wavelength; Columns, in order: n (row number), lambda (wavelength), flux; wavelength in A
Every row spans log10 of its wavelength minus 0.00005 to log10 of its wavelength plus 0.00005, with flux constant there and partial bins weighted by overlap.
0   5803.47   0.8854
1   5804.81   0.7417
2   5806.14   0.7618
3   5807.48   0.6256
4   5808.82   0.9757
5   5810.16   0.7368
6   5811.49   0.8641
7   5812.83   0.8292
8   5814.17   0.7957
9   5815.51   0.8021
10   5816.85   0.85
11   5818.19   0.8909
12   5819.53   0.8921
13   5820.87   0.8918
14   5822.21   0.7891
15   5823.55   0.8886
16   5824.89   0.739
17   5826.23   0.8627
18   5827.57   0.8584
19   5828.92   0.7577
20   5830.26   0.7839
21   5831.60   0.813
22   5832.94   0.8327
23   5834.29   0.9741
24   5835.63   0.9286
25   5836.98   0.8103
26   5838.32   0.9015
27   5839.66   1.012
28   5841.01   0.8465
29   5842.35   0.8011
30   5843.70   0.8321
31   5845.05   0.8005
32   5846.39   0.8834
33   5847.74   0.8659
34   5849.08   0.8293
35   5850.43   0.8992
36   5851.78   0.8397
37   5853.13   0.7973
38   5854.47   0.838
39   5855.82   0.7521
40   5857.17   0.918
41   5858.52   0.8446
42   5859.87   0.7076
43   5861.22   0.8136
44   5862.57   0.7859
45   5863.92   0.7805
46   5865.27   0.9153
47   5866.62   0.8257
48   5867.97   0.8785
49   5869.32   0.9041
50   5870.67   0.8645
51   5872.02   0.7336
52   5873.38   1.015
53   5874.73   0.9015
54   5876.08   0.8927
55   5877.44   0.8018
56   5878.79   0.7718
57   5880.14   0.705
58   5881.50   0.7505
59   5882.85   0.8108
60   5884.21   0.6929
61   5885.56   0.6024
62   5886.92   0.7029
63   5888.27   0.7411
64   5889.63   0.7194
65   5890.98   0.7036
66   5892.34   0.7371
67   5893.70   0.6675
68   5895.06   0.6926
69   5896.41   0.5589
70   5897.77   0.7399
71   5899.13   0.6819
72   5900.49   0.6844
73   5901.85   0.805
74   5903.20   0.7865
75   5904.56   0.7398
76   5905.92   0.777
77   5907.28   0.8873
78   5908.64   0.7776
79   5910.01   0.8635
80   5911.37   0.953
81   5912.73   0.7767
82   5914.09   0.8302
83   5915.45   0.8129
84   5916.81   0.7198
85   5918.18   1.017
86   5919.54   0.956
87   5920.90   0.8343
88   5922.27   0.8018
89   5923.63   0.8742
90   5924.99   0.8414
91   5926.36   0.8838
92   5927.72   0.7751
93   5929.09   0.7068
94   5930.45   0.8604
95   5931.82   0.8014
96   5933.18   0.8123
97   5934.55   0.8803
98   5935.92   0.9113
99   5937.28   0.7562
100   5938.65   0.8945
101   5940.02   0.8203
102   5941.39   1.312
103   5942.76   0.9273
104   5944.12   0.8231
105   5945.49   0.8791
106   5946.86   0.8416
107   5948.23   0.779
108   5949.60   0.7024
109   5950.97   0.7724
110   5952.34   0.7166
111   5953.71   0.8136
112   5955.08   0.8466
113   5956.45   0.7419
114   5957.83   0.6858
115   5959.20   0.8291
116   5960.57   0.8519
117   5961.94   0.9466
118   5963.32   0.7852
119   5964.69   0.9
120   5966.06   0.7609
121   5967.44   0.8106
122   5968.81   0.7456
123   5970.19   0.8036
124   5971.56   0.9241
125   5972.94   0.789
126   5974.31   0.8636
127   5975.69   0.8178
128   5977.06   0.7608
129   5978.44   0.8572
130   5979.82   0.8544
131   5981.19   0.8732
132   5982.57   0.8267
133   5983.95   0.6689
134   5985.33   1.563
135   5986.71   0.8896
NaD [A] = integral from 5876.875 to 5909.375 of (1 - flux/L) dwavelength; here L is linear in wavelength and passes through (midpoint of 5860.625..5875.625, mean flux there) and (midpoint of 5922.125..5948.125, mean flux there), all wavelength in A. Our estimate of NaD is 4.87 A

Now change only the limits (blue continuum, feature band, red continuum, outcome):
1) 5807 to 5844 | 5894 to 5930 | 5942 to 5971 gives 1.00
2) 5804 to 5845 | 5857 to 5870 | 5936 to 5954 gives 0.11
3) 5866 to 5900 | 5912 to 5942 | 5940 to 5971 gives -1.97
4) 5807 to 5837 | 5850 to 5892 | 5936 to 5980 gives 1.63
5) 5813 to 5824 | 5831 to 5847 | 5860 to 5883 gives -0.55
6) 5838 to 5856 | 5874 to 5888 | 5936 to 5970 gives 1.36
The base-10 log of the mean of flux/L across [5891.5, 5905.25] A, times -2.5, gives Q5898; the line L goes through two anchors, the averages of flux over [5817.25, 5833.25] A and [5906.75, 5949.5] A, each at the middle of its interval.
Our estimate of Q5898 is 0.20 mag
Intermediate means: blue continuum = 0.834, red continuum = 0.856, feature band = 0.709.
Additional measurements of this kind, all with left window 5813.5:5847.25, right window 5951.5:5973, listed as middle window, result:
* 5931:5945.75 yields -0.10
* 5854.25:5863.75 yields 0.05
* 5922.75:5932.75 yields 0.00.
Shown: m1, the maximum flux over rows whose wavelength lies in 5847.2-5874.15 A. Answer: 1.015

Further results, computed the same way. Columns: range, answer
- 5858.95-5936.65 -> 1.017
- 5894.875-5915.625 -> 0.953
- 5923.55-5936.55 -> 0.9113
